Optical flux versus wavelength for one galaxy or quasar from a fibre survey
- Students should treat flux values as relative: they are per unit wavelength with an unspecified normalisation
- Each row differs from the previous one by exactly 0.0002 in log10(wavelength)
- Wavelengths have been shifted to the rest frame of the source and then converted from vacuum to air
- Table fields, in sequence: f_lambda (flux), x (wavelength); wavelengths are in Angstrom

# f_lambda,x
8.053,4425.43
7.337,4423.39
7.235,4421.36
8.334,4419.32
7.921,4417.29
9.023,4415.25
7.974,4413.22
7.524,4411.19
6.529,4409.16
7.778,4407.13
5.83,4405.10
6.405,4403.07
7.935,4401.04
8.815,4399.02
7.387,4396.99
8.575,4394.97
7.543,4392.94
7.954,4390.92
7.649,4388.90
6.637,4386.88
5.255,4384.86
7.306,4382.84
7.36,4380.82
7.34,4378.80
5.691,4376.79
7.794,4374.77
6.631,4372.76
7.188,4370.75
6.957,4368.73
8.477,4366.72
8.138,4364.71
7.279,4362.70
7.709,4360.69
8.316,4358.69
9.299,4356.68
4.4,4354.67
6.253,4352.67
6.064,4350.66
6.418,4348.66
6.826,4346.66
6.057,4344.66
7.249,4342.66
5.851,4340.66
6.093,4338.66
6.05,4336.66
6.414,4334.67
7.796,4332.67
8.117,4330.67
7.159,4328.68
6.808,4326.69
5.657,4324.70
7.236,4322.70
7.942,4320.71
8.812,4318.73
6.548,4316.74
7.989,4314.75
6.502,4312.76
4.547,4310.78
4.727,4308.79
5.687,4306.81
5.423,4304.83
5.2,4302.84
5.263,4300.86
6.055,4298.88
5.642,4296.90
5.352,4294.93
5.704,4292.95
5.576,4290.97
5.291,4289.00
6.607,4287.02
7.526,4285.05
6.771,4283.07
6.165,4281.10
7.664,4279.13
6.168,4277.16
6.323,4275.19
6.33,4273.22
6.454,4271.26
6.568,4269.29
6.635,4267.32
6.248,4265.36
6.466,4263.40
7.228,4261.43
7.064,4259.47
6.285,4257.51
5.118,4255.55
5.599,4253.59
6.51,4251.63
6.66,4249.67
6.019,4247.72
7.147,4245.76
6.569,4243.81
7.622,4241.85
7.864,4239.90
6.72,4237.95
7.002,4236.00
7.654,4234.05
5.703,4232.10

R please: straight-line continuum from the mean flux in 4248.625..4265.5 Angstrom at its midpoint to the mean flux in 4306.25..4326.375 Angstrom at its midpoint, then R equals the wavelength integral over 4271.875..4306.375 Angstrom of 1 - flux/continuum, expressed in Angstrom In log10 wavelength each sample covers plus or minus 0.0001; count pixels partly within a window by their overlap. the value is 2.25 Angstrom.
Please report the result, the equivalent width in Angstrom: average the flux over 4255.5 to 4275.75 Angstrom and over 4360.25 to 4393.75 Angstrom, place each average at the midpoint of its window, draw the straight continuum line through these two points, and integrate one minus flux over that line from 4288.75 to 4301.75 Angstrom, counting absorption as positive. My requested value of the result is 2.17 Angstrom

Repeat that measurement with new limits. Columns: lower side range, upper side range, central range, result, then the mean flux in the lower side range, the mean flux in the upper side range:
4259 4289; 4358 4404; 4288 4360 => 6.1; 6.63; 7.4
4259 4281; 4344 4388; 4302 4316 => 2.1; 6.62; 6.98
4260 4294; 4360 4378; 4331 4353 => 1.7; 6.46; 7.31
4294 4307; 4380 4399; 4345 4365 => -1.0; 5.51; 7.37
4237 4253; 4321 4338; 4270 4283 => 0.7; 6.86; 6.93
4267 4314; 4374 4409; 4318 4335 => -2.4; 6.01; 7.23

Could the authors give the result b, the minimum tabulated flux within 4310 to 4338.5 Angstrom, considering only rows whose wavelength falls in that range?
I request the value 4.547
